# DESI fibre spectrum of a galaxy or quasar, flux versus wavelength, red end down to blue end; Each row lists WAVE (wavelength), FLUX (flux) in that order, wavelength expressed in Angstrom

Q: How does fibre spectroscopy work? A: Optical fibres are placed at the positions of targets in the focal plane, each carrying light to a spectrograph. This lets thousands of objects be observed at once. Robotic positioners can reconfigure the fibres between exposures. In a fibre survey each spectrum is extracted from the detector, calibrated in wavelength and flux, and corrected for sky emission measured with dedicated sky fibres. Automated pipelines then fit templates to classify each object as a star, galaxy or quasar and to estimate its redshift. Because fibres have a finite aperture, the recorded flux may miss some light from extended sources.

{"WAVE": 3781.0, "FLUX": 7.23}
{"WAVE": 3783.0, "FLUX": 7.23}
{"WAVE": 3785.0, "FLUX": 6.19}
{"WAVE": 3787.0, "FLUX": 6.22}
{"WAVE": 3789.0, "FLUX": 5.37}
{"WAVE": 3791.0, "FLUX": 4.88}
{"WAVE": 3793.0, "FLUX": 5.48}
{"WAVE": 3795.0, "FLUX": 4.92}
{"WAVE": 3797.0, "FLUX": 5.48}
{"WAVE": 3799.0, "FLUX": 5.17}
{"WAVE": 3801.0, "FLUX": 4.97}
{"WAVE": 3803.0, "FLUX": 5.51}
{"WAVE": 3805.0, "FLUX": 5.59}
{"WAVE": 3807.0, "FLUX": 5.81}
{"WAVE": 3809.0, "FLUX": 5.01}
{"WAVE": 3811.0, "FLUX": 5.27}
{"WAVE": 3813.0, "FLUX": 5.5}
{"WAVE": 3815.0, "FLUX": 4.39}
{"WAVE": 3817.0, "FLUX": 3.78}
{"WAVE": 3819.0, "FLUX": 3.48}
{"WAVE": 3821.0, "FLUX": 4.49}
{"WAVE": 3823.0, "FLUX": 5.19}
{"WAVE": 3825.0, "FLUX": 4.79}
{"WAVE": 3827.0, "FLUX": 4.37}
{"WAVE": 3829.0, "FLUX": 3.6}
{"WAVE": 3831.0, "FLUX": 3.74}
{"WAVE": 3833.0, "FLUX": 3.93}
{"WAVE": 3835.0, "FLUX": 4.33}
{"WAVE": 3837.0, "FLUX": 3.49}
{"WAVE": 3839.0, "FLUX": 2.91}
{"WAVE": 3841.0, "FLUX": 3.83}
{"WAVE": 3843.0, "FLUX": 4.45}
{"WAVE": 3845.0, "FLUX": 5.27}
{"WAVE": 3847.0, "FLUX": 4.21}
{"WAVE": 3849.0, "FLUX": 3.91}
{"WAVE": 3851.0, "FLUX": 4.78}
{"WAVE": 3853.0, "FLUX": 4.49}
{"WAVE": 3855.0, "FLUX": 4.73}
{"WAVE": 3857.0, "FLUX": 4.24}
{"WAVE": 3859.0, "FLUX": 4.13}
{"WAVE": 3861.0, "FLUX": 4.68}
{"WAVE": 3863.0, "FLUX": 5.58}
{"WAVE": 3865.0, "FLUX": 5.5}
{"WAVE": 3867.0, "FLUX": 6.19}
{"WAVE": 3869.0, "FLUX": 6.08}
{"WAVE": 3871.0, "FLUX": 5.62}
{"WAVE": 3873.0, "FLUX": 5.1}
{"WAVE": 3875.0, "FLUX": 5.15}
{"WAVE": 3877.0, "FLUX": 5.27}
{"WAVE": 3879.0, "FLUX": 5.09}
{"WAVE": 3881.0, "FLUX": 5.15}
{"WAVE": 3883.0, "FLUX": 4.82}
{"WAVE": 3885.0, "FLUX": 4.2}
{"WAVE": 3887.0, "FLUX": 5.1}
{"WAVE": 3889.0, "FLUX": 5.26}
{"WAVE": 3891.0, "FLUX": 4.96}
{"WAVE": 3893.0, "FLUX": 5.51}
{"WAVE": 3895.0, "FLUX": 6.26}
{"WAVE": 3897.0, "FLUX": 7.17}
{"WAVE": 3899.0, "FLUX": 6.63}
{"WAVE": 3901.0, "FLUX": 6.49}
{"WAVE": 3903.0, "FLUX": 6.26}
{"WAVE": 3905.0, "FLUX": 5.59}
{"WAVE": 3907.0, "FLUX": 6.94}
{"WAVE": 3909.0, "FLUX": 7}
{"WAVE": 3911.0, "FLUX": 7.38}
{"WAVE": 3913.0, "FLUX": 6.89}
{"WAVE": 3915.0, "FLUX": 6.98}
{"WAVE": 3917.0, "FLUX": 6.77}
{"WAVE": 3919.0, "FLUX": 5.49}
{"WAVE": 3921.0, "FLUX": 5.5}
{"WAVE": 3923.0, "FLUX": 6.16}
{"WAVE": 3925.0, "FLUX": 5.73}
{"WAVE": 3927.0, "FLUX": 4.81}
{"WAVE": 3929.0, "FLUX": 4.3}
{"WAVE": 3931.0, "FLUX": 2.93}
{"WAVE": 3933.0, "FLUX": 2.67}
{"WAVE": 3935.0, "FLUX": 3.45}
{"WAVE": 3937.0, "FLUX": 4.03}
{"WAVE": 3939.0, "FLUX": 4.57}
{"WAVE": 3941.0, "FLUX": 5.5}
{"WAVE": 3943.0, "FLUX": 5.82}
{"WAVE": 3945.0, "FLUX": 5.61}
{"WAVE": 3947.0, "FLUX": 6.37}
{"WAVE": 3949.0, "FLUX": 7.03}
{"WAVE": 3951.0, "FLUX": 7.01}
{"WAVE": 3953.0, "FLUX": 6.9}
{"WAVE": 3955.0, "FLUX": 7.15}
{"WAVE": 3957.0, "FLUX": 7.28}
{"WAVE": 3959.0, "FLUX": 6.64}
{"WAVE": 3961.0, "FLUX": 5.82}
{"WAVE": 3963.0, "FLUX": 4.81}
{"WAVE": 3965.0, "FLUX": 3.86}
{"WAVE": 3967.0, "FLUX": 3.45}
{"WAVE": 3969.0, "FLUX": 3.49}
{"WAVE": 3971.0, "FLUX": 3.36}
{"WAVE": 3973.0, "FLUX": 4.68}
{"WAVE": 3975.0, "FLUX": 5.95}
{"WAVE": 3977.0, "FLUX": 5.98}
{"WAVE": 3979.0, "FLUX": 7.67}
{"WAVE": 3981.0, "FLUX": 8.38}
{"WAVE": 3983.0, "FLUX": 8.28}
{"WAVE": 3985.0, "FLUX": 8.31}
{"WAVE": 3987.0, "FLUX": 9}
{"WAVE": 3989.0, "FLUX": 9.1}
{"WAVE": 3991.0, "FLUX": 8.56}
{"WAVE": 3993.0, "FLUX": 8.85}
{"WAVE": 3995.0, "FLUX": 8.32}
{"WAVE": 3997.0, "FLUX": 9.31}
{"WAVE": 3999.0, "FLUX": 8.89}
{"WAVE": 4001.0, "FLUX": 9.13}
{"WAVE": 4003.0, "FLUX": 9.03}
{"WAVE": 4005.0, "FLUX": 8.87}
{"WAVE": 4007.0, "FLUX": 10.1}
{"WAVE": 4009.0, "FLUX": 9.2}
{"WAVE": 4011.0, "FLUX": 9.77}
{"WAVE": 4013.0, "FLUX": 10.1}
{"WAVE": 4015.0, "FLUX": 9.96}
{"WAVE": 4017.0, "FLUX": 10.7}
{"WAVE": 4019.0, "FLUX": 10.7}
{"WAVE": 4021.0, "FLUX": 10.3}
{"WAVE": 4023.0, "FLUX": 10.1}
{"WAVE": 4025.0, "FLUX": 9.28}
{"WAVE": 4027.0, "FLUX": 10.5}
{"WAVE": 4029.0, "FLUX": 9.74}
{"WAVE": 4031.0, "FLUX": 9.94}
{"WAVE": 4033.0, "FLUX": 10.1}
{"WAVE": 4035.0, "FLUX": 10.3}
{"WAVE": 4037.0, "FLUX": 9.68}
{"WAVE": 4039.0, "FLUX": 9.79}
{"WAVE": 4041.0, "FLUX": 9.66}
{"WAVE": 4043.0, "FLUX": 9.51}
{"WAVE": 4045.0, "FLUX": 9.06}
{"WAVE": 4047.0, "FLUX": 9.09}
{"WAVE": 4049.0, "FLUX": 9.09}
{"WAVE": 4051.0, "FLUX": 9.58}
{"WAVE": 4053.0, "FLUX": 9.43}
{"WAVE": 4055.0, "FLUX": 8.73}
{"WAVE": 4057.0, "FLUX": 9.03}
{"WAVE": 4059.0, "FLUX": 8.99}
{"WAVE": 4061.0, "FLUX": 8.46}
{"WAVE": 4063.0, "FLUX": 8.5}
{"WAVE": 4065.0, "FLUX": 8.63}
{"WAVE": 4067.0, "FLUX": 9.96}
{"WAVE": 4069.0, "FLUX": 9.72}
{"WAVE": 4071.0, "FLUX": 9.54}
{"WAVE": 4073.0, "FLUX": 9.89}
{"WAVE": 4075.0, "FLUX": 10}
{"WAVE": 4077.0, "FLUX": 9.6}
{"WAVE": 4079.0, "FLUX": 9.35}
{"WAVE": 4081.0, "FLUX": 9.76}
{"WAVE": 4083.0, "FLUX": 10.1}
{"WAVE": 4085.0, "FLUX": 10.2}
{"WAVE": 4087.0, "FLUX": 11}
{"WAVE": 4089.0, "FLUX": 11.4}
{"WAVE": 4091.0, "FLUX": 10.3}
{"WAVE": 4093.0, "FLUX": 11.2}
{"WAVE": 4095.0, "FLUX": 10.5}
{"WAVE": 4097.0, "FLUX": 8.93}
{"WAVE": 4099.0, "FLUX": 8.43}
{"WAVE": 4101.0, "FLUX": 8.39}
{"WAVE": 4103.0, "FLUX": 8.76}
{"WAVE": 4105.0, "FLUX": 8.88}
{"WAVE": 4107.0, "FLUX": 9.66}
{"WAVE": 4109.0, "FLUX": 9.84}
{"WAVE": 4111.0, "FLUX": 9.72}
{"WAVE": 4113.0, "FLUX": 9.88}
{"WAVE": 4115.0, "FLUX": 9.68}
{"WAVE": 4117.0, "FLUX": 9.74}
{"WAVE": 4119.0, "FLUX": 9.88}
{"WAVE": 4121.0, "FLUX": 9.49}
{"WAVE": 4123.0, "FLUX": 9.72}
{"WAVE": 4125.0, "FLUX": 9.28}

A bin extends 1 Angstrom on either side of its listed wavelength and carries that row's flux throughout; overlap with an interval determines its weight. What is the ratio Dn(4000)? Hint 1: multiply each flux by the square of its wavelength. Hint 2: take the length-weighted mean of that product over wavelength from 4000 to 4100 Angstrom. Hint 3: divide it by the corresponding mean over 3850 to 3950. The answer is 1.9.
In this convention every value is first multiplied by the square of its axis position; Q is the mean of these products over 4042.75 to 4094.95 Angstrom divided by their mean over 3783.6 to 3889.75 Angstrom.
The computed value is 2.24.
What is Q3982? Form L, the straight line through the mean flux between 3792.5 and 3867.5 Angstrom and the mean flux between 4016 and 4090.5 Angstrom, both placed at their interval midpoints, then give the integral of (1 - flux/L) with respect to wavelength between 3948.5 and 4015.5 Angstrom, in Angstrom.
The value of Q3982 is 5.7 Angstrom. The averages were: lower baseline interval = 4.65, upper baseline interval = 9.72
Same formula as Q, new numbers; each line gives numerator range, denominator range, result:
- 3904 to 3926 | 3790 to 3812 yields 1.29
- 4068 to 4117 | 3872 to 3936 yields 1.94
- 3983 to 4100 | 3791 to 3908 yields 2.11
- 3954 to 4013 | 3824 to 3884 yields 1.70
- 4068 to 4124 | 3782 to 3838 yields 2.29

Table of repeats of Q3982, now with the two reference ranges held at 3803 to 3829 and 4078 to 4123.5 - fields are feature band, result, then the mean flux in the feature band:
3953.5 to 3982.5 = 6.9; 5.68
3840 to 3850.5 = 1.9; 4.36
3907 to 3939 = 6.1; 5.37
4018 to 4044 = -4.3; 9.97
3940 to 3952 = 1.4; 6.22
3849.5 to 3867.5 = 2.2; 4.86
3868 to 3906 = 3.0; 5.56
